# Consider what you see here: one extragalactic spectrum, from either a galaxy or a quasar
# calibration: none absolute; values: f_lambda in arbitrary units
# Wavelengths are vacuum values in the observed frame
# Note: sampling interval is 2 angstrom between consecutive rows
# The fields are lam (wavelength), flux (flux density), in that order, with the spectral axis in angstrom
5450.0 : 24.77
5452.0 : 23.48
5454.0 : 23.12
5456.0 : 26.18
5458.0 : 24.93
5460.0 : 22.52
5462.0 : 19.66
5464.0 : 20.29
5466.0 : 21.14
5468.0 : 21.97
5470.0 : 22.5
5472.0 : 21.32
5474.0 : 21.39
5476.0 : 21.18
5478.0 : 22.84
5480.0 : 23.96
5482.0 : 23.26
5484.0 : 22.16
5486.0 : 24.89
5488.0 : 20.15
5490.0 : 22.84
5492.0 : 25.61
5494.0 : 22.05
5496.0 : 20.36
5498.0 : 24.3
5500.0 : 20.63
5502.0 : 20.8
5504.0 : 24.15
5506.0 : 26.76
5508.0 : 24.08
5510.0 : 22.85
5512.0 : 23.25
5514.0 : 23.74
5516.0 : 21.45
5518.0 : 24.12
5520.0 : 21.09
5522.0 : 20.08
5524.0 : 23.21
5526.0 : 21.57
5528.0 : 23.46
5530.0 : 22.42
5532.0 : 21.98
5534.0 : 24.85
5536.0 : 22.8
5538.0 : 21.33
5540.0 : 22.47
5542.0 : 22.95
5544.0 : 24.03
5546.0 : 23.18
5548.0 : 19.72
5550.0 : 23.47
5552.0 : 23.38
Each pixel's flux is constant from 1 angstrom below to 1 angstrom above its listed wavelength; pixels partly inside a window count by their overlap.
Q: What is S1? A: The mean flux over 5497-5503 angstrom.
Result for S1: 21.9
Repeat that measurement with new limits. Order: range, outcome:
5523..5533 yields 22.5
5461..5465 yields 20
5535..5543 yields 22.4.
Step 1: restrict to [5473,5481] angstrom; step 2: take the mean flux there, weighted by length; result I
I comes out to 22.3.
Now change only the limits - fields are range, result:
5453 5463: 23.3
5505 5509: 25.4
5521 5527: 21.6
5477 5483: 23.4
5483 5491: 22.5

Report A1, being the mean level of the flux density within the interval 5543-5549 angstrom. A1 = 22.3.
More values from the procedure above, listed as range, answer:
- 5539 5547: 23.2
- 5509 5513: 23.1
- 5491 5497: 22.7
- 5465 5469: 21.6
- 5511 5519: 23.1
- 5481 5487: 23.4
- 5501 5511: 23.7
